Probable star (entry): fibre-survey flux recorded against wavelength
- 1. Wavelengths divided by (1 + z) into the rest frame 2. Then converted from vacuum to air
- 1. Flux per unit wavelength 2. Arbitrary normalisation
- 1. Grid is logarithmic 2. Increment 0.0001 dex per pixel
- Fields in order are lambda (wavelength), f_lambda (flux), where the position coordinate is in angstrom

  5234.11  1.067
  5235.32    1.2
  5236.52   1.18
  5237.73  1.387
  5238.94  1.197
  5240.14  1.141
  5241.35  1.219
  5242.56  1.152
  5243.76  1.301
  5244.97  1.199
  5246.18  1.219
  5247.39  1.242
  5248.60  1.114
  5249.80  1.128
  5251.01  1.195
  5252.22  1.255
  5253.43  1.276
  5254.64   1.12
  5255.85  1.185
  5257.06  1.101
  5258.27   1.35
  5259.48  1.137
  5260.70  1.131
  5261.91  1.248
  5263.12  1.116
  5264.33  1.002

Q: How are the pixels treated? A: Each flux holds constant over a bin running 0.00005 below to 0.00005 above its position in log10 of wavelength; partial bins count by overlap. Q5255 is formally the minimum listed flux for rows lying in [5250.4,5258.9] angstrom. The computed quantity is 1.101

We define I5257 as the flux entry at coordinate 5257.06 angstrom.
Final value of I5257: 1.101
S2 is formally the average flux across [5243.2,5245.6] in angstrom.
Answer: 1.25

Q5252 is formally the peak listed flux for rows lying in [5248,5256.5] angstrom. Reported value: 1.276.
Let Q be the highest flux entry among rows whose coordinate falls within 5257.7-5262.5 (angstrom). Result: 1.35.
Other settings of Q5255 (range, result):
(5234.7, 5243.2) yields 1.141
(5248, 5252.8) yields 1.114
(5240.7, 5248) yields 1.152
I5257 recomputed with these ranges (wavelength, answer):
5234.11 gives 1.067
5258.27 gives 1.35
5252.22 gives 1.255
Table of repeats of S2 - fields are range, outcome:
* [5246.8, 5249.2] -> 1.18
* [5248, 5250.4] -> 1.13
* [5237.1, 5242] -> 1.23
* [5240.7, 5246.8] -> 1.22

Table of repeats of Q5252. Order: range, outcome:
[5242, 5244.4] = 1.301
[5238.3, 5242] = 1.219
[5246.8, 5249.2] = 1.242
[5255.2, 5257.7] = 1.185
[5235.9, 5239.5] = 1.387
